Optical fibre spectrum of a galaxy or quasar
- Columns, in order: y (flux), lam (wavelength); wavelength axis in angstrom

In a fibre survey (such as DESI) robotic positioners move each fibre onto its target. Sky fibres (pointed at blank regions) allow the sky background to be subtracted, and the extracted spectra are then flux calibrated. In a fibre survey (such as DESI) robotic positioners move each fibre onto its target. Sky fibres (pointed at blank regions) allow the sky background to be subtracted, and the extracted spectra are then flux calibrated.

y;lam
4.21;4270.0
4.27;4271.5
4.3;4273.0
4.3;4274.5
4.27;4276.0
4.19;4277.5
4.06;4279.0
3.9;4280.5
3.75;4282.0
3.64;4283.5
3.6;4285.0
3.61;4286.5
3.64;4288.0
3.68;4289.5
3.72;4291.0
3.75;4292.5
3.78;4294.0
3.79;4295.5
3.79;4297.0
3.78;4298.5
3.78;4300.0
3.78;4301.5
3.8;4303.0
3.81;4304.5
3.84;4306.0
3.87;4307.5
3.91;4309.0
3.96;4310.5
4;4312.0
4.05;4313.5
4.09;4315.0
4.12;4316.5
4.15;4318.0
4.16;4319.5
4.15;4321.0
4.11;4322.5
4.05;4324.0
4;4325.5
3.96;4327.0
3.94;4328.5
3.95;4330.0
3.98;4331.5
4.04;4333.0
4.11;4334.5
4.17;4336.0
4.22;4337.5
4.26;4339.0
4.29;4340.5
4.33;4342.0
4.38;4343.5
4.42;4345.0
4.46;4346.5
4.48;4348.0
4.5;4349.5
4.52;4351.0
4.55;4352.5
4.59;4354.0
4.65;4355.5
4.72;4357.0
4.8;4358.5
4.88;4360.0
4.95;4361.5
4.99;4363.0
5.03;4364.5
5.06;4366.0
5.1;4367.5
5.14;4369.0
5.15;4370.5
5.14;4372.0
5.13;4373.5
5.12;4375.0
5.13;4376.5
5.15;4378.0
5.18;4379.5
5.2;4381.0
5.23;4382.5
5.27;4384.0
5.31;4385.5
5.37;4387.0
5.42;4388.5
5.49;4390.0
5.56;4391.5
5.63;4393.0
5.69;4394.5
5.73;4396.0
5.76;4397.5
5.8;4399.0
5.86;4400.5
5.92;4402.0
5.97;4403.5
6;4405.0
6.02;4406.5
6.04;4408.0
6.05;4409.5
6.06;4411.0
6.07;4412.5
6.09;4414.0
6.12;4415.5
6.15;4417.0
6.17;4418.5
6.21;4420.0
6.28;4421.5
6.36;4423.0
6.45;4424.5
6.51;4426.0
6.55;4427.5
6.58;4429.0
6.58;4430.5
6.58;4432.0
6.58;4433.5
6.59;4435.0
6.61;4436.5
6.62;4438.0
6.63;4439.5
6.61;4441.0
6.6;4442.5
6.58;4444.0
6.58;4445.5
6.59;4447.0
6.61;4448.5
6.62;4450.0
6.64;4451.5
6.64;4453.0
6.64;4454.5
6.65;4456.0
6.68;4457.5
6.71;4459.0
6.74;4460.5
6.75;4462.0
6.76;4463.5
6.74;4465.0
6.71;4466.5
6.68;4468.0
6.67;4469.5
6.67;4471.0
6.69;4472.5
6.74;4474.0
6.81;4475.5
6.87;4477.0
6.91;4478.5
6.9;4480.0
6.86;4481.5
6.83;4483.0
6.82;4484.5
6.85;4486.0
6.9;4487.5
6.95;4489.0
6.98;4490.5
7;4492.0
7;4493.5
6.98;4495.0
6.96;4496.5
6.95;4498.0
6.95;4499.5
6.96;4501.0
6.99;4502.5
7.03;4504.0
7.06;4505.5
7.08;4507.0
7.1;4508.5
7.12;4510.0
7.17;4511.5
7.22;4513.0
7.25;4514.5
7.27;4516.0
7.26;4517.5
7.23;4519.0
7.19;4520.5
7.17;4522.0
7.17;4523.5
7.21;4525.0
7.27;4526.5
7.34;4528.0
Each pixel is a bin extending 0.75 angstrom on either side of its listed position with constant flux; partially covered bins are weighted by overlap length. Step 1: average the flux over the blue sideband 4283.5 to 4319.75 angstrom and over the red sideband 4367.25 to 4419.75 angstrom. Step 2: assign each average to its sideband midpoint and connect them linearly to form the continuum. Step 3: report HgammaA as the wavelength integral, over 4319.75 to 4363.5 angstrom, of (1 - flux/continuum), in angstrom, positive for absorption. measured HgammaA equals 2.5 angstrom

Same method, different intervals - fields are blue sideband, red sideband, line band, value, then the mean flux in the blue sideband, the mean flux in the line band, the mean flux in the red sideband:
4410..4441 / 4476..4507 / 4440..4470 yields -0.1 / 6.39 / 6.66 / 6.94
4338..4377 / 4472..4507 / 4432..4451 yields -1.5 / 4.75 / 6.6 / 6.92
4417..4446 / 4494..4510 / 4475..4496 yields 0.0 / 6.5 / 6.91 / 7.01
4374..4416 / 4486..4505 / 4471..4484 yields -0.2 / 5.65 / 6.82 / 6.97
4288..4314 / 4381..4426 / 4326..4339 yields 1.1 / 3.82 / 4.06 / 5.86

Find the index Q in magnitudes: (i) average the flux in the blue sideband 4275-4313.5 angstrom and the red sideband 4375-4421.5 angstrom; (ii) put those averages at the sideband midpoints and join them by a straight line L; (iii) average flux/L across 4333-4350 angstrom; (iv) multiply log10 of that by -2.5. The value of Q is 0.09 mag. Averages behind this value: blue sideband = 3.84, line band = 4.31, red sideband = 5.72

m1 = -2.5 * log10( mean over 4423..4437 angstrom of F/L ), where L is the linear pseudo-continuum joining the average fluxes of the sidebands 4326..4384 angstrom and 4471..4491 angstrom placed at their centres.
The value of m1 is -0.10 mag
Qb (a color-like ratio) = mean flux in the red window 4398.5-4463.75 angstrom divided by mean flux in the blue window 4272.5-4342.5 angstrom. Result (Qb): 1.62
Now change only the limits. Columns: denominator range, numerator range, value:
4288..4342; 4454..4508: 1.73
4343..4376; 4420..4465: 1.37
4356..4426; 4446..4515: 1.23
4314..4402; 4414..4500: 1.40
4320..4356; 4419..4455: 1.54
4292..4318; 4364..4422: 1.44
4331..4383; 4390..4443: 1.31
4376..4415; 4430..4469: 1.17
